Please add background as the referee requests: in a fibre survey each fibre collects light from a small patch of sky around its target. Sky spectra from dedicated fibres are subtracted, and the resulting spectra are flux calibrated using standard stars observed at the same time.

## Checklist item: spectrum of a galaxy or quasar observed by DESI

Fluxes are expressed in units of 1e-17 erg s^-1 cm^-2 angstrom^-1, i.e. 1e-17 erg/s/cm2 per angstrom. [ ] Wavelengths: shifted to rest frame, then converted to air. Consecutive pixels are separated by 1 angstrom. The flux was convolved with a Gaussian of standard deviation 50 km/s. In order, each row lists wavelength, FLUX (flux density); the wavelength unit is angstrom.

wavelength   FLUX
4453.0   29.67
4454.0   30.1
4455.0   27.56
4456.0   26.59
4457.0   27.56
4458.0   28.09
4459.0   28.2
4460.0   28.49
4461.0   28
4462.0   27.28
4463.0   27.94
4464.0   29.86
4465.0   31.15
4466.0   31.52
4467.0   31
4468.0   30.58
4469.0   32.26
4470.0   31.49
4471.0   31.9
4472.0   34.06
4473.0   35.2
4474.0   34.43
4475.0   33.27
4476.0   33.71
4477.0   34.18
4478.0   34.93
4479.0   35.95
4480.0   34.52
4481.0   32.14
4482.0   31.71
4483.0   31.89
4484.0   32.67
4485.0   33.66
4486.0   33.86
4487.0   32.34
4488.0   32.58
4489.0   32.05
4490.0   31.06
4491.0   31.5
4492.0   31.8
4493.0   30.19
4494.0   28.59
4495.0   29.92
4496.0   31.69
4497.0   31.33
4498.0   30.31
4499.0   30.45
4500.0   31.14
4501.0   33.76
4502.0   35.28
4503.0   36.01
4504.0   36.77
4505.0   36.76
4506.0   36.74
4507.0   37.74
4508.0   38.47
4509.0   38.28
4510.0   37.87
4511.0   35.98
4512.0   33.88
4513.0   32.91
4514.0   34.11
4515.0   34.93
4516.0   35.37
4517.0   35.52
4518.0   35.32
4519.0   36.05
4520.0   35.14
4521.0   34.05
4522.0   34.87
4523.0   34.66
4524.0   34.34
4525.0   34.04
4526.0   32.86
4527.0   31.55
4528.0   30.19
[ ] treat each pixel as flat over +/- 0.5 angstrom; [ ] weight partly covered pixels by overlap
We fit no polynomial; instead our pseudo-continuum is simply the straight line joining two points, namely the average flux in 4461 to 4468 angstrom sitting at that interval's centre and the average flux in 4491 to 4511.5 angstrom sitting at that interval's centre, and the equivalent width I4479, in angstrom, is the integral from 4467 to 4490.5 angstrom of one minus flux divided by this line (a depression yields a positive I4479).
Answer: -1.28 angstrom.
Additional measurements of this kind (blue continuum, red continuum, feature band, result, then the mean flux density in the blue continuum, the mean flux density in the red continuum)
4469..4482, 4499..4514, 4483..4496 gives 1.07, 33.7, 35.6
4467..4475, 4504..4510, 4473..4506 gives 2.11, 32.8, 37.6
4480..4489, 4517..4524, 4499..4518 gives -0.70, 32.7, 35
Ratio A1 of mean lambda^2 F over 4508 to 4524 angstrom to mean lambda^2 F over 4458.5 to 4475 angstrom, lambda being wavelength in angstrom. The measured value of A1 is 1.2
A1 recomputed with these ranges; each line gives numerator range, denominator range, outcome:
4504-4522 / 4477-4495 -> 1.12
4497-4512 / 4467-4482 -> 1.07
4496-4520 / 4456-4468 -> 1.23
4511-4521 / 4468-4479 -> 1.06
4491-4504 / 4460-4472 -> 1.07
